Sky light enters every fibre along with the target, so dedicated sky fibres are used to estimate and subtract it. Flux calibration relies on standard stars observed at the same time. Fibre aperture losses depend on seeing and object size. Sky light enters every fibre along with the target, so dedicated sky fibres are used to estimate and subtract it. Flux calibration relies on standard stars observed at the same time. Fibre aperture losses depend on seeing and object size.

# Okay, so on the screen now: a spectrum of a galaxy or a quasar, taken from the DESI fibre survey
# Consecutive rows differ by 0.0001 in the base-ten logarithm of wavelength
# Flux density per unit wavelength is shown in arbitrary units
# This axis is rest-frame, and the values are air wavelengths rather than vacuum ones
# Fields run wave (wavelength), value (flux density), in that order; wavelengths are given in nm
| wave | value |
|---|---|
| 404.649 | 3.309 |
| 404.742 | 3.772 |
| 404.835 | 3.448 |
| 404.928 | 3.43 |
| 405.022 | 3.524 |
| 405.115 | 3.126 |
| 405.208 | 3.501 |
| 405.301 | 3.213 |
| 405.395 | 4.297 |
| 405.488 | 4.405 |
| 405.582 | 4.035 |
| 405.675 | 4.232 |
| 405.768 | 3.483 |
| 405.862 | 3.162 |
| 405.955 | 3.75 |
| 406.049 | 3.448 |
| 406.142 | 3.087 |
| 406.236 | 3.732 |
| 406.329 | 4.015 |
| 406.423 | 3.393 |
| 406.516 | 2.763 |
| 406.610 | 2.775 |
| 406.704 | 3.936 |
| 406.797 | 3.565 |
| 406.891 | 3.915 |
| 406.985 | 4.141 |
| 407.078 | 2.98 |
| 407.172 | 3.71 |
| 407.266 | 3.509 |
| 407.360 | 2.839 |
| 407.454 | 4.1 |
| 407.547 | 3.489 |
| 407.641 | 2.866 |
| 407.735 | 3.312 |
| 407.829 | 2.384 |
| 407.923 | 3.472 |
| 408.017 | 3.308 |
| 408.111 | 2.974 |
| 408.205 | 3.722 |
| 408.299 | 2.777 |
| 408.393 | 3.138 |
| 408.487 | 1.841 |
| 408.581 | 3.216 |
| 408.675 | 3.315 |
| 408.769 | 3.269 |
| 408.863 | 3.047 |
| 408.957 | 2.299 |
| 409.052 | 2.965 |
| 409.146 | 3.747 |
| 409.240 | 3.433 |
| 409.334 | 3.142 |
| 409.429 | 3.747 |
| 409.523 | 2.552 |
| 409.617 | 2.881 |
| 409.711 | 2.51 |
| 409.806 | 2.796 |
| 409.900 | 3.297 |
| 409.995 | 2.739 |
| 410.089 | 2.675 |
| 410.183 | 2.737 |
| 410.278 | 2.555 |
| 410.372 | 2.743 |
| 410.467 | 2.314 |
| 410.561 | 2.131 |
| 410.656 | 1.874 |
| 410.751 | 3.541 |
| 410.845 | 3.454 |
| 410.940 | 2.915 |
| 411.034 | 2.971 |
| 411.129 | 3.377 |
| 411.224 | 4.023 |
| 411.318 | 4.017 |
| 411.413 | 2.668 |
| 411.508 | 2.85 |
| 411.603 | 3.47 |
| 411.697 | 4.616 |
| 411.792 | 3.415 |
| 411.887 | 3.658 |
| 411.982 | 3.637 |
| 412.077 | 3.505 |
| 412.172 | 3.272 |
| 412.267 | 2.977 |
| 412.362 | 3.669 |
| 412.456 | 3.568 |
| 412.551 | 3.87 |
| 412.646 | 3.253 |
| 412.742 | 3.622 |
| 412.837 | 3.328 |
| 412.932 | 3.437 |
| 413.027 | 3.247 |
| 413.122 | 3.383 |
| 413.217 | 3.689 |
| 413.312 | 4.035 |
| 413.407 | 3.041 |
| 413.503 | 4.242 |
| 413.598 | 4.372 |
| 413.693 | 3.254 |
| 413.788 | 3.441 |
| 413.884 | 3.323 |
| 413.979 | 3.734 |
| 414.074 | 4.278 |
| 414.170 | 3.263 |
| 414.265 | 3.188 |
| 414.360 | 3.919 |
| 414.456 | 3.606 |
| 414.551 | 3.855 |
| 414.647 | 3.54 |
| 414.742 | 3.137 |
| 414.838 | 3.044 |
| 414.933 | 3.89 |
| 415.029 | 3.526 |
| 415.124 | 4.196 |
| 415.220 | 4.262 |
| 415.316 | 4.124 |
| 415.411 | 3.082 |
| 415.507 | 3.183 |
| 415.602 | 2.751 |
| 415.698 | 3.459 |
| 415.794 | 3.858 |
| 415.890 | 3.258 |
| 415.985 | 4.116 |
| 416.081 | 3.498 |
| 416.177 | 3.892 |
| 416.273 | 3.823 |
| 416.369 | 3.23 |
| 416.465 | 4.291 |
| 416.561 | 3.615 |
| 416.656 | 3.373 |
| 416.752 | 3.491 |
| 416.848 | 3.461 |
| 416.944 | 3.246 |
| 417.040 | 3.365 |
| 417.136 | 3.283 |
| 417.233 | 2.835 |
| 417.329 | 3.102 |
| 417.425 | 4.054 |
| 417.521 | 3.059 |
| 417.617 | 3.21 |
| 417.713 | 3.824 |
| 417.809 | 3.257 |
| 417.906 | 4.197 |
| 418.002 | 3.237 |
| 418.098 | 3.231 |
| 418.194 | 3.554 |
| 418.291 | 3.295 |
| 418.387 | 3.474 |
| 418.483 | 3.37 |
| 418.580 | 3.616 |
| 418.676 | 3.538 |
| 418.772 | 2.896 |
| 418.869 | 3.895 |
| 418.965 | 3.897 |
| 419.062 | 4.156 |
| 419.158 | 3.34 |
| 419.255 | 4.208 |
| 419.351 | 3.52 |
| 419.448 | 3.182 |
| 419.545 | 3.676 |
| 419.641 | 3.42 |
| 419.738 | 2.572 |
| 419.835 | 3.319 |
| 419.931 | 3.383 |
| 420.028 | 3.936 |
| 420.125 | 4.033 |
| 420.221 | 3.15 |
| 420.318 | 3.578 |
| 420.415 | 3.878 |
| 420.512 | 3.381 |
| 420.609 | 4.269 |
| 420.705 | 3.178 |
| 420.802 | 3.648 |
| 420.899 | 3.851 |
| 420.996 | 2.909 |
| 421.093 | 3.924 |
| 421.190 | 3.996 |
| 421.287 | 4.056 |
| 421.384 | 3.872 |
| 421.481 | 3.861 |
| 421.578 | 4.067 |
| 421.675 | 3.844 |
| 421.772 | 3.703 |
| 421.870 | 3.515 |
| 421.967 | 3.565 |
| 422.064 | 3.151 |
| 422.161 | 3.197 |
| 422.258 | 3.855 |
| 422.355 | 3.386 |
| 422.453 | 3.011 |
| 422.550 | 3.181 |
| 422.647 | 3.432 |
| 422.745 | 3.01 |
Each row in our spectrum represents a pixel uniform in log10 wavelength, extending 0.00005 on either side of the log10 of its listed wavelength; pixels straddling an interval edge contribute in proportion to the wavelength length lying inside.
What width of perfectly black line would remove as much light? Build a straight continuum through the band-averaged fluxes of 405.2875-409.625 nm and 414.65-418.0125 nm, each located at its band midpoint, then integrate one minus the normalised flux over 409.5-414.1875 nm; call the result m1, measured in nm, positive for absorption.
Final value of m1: 0.21 nm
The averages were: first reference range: 3.35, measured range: 3.29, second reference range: 3.52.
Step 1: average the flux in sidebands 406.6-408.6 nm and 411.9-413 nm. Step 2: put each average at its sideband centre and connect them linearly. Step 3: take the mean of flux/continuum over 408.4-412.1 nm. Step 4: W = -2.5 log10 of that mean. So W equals 0.10 mag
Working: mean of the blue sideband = 3.28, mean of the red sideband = 3.47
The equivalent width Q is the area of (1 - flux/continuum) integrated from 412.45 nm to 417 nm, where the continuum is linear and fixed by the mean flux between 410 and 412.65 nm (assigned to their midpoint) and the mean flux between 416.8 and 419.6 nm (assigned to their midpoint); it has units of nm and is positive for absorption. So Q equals -0.34 nm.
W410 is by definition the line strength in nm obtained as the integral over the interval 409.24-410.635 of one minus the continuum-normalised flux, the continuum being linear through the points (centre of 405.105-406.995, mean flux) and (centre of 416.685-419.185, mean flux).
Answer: 0.31 nm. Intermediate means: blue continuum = 3.62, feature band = 2.78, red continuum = 3.46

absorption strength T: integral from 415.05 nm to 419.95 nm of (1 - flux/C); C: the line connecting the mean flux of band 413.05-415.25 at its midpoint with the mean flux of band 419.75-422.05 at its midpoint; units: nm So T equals 0.19 nm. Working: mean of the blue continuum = 3.65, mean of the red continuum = 3.67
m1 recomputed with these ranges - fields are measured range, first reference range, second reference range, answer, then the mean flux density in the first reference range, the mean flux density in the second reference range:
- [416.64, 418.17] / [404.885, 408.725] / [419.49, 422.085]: 0.08 nm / 3.41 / 3.62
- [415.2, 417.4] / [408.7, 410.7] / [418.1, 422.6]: -0.14 nm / 2.84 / 3.57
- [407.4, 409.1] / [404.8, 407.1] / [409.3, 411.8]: 0.12 nm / 3.58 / 3.03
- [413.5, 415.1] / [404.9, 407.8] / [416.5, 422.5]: -0.04 nm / 3.53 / 3.53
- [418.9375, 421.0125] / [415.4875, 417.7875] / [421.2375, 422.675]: -0.02 nm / 3.47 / 3.58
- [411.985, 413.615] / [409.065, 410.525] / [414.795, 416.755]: -0.14 nm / 2.92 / 3.62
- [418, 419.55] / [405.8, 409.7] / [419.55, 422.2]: 0.00 nm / 3.25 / 3.61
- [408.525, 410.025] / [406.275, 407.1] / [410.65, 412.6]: 0.18 nm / 3.52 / 3.43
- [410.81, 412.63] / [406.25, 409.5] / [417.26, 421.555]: -0.05 nm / 3.27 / 3.57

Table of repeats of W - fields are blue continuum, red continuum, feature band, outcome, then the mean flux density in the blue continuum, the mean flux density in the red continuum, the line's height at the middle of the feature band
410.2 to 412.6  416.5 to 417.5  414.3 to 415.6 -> -0.087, 3.24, 3.39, 3.33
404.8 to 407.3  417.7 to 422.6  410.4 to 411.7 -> 0.153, 3.58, 3.57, 3.57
